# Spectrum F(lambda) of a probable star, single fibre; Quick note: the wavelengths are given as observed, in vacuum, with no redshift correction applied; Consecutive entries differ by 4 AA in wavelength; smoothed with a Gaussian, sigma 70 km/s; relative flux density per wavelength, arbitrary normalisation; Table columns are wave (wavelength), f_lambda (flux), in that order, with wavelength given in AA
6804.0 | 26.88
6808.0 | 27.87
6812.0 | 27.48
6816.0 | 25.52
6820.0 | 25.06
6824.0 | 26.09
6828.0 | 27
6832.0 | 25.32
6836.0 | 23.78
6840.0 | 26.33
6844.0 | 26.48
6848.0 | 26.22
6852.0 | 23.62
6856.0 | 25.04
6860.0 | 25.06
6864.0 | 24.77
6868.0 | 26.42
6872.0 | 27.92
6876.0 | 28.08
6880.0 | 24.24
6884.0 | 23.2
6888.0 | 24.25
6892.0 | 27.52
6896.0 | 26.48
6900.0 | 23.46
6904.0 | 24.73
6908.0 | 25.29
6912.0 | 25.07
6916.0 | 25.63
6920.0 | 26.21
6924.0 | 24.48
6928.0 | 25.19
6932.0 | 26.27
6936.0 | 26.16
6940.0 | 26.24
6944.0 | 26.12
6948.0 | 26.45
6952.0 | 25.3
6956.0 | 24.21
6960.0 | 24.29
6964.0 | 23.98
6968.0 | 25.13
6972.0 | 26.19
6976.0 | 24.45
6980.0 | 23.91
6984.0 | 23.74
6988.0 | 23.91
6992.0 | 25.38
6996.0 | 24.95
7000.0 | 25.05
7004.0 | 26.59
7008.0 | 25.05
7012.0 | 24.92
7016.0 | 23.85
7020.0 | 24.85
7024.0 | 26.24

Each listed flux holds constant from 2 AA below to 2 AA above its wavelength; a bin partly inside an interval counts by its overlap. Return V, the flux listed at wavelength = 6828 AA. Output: 27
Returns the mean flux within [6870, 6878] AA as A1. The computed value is 28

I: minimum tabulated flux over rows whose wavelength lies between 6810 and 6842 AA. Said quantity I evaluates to 23.78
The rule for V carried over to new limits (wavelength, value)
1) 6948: 26.45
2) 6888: 24.25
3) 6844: 26.48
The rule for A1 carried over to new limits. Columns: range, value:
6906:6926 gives 25.3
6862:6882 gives 26.3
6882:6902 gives 25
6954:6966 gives 24.2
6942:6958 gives 25.5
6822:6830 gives 26.5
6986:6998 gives 24.7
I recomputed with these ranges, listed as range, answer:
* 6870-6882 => 24.24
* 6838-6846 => 26.33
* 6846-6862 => 23.62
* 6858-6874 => 24.77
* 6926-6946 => 25.19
